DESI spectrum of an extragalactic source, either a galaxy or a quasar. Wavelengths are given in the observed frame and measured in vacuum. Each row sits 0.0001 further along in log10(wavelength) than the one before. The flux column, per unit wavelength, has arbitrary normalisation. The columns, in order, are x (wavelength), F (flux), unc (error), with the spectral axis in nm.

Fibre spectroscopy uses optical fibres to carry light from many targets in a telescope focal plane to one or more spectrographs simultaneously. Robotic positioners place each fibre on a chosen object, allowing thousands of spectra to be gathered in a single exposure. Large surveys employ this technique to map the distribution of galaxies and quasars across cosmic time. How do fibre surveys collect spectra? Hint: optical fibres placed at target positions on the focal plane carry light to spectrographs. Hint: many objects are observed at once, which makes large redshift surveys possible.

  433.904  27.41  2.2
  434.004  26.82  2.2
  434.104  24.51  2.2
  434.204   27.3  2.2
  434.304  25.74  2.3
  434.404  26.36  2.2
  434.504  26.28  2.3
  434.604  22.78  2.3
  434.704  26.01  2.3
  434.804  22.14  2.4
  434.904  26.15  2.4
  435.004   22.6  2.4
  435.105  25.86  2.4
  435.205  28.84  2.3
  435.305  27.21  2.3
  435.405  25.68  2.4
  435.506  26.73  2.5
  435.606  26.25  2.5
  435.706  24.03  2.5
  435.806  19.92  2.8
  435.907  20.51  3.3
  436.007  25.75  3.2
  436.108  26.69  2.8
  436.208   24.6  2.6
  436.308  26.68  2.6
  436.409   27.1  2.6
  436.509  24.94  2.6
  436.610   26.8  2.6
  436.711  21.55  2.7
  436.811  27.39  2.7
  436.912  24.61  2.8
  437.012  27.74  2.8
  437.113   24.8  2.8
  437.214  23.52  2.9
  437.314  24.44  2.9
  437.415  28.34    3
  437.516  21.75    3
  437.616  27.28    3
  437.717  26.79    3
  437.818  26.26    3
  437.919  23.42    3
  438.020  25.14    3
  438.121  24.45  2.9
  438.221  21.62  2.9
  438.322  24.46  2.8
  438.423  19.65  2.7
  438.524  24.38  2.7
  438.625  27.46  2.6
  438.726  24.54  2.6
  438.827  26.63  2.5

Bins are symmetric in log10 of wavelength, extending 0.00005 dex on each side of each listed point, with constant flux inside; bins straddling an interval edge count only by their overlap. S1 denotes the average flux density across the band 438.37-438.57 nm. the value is 22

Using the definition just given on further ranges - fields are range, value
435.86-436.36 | 24.9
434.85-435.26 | 25.8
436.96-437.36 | 25.2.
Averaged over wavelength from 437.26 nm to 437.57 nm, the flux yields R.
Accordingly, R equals 24.9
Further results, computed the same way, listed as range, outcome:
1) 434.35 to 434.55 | 26.3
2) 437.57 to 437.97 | 25.9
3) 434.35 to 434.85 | 24.8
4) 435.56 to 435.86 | 23.3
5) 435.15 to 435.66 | 26.9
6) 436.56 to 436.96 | 25.1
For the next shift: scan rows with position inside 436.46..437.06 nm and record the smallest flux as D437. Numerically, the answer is 21.55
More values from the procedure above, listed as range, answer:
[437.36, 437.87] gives 21.75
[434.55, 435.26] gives 22.14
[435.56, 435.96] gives 19.92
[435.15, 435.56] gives 25.68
